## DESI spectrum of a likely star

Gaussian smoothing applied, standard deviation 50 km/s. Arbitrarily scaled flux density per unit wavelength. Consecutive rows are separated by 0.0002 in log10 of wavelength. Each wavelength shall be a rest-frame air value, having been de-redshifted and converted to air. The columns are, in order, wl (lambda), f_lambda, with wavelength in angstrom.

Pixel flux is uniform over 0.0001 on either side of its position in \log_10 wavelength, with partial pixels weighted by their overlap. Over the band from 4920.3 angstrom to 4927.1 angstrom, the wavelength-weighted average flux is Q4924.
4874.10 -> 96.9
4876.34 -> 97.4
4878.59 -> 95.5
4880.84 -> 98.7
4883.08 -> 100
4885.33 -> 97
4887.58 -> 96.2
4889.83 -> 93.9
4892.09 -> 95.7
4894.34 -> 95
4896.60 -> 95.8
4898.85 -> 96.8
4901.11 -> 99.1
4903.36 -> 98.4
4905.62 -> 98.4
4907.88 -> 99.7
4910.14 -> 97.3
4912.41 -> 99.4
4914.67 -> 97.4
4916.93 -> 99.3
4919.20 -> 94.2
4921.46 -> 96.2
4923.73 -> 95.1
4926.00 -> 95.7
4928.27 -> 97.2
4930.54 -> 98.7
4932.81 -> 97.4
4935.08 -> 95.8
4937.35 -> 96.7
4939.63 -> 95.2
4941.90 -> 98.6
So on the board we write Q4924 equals 95.7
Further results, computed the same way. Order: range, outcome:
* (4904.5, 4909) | 99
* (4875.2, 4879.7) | 96.5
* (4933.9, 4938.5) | 96.3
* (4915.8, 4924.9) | 96.2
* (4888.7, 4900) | 95.4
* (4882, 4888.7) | 97.7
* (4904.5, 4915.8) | 98.4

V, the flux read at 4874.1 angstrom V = 96.9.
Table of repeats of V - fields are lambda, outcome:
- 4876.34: 97.4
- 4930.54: 98.7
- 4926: 95.7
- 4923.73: 95.1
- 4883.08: 100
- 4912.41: 99.4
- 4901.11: 99.1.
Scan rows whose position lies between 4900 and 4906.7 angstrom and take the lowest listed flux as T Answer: 98.4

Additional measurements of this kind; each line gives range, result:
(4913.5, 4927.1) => 94.2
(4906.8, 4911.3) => 97.3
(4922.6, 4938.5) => 95.1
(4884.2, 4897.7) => 93.9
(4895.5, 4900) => 95.8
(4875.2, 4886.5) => 95.5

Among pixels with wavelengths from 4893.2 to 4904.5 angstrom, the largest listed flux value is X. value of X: 99.1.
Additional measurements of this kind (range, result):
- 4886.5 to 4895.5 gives 96.2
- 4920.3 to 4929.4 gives 97.2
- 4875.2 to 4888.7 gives 100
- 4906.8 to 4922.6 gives 99.7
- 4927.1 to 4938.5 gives 98.7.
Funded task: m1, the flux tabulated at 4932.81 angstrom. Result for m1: 97.4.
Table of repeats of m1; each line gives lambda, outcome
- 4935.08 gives 95.8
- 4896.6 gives 95.8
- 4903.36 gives 98.4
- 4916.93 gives 99.3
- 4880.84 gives 98.7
